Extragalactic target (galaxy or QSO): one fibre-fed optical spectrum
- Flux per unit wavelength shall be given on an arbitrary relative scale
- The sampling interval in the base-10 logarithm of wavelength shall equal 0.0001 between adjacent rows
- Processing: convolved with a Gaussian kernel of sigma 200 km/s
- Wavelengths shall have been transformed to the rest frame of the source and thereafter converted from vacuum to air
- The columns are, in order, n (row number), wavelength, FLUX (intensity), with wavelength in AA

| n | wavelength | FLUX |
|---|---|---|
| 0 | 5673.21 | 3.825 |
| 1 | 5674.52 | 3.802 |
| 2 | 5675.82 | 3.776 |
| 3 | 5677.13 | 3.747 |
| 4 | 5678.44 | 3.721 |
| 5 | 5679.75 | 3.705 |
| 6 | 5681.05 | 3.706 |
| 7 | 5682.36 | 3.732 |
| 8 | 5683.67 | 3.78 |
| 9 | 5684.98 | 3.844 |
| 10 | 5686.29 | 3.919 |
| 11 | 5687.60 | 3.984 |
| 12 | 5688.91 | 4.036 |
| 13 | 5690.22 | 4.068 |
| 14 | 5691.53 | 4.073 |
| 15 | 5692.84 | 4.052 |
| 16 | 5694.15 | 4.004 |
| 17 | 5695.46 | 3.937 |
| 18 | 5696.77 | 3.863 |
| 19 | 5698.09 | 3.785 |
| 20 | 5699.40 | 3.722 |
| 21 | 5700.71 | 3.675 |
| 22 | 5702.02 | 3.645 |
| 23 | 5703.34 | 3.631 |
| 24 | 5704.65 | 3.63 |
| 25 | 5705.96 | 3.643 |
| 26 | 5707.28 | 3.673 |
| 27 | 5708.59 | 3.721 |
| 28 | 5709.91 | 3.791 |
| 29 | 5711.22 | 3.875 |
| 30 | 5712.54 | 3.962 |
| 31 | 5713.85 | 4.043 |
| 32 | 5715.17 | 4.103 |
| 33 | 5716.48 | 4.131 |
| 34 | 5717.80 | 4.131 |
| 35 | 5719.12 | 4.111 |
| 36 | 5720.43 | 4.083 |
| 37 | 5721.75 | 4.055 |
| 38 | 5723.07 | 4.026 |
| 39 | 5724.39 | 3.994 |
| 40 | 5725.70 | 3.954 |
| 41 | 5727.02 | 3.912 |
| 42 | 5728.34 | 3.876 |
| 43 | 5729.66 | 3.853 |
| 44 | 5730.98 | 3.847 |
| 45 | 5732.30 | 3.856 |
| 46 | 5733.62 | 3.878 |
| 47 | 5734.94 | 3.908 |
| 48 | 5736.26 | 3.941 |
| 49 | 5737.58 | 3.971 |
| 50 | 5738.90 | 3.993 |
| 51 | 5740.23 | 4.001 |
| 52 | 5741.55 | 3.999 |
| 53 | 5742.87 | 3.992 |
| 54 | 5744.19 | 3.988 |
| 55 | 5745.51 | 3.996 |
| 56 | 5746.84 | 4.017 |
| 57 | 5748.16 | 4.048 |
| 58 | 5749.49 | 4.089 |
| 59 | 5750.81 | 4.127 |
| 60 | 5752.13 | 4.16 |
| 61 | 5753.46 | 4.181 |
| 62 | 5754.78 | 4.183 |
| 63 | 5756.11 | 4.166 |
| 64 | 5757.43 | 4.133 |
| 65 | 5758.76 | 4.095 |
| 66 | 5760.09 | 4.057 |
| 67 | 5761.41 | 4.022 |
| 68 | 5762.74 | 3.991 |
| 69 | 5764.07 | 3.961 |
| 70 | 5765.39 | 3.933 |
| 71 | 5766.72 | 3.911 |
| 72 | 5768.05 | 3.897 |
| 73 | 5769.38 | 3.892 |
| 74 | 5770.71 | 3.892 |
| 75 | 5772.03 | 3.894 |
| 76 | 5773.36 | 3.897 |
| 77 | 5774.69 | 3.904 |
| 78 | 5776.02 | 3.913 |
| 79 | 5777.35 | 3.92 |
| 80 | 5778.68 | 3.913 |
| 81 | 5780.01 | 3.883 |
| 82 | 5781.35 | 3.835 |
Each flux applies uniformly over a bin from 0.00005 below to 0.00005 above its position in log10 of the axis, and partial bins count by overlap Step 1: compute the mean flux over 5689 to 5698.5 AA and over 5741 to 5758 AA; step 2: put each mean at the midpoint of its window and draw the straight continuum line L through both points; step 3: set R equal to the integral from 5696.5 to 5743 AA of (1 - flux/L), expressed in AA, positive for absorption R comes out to 1.52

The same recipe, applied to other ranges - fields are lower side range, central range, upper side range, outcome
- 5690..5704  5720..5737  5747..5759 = 0.3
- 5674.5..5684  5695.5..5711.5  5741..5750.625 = 0.5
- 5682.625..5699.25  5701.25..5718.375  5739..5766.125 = 0.6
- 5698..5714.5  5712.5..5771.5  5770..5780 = -2.7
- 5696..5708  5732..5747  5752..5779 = -0.3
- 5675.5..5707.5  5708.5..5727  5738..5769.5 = -0.5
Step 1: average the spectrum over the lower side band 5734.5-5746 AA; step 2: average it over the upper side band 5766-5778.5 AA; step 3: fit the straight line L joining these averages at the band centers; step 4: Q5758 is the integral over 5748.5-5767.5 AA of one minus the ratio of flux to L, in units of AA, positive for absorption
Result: -0.6 AA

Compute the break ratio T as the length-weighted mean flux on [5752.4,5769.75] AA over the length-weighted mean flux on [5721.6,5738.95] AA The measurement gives 1.03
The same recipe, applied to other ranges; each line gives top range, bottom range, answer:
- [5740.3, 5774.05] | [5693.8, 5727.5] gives 1.03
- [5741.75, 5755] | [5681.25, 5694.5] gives 1.03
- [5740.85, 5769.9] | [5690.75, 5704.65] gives 1.05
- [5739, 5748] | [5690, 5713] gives 1.05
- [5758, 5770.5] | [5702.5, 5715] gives 1.05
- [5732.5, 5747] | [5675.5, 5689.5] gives 1.04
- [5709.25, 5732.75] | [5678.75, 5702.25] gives 1.03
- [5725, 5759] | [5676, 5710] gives 1.05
